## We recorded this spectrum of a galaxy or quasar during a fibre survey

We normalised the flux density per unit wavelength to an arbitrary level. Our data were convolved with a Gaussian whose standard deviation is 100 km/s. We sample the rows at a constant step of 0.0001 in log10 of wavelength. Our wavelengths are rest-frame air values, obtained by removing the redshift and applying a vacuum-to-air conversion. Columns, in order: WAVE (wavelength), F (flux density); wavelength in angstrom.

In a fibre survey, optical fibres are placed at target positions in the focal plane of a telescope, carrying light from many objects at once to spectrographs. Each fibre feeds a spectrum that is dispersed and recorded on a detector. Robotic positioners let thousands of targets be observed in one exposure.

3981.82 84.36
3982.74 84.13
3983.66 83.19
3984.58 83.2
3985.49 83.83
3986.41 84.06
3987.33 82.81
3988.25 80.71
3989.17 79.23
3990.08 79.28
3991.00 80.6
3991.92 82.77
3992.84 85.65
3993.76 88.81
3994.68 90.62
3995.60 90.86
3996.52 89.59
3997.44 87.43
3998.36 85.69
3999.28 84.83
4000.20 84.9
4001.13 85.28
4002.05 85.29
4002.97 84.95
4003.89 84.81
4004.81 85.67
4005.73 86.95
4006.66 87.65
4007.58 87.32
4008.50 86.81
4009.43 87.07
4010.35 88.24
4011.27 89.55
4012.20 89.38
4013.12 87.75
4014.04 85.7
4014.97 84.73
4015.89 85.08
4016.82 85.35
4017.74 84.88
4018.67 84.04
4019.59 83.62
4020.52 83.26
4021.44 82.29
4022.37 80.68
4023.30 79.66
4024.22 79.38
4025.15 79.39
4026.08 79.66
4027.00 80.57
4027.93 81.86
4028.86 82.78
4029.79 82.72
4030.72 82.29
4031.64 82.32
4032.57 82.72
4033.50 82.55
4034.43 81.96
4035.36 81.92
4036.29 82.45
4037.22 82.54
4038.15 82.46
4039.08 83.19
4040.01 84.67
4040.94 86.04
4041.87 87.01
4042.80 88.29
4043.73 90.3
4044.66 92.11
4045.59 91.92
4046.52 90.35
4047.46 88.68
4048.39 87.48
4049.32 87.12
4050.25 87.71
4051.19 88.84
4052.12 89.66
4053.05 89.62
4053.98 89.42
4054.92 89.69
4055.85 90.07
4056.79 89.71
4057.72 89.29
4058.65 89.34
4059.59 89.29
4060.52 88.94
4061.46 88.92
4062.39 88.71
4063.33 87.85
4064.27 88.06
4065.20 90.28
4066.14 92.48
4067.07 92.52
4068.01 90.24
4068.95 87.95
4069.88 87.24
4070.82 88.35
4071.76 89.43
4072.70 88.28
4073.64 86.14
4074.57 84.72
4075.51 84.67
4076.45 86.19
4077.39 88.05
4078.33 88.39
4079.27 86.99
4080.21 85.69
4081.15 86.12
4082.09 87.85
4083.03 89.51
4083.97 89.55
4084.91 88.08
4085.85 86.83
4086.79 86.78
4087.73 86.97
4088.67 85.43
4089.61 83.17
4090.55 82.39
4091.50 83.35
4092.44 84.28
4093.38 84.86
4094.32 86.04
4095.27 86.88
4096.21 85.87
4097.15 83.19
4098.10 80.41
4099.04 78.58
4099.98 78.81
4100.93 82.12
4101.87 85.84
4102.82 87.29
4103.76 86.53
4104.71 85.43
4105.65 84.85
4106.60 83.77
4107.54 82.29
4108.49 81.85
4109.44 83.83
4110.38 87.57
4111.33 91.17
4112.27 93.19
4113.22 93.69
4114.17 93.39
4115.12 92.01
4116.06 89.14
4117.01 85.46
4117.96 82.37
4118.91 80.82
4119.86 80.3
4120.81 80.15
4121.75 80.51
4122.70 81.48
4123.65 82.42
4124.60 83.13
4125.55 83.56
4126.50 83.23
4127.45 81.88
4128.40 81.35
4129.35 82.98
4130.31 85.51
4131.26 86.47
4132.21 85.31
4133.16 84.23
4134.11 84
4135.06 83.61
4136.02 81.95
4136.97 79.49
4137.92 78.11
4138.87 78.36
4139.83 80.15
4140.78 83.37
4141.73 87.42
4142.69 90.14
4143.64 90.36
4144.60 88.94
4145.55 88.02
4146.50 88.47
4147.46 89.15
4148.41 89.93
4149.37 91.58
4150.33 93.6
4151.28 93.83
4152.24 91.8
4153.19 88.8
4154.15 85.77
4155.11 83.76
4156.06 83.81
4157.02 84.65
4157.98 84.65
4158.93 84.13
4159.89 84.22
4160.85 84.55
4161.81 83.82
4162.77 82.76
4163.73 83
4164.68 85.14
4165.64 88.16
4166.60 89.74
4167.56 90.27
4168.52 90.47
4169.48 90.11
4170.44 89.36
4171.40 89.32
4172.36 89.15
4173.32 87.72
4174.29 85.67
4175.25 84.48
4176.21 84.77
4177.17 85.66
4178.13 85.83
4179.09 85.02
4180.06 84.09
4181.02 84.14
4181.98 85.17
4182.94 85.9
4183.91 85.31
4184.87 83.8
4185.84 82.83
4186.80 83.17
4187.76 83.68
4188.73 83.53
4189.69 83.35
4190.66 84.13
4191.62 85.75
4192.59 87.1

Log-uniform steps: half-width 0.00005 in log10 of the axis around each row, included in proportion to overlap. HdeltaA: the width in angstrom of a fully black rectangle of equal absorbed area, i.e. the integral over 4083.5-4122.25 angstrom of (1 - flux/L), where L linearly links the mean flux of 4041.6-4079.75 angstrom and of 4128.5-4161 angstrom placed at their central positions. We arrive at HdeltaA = 0.92 angstrom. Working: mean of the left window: 88.8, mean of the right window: 85.9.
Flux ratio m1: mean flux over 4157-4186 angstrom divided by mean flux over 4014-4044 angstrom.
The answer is 1.03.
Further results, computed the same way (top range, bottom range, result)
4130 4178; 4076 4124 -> 1.01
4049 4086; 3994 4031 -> 1.04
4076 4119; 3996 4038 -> 1.02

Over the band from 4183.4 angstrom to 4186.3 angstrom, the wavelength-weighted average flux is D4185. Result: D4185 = 83.7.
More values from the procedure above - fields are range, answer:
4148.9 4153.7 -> 91.9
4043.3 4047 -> 91.1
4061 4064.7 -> 88.3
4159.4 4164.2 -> 83.5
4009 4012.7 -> 88.7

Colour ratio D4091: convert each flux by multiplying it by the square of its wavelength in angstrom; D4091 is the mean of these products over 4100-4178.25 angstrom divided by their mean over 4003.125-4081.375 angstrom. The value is 1.0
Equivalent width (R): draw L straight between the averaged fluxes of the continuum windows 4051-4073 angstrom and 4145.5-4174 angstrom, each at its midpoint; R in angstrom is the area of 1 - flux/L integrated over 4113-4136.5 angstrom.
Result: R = 1.06 angstrom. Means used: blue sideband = 89.4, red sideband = 87.6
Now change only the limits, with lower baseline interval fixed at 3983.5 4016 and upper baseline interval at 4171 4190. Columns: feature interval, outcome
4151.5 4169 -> -0.2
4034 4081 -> -1.3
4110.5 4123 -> -0.2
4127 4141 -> 0.5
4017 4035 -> 0.7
